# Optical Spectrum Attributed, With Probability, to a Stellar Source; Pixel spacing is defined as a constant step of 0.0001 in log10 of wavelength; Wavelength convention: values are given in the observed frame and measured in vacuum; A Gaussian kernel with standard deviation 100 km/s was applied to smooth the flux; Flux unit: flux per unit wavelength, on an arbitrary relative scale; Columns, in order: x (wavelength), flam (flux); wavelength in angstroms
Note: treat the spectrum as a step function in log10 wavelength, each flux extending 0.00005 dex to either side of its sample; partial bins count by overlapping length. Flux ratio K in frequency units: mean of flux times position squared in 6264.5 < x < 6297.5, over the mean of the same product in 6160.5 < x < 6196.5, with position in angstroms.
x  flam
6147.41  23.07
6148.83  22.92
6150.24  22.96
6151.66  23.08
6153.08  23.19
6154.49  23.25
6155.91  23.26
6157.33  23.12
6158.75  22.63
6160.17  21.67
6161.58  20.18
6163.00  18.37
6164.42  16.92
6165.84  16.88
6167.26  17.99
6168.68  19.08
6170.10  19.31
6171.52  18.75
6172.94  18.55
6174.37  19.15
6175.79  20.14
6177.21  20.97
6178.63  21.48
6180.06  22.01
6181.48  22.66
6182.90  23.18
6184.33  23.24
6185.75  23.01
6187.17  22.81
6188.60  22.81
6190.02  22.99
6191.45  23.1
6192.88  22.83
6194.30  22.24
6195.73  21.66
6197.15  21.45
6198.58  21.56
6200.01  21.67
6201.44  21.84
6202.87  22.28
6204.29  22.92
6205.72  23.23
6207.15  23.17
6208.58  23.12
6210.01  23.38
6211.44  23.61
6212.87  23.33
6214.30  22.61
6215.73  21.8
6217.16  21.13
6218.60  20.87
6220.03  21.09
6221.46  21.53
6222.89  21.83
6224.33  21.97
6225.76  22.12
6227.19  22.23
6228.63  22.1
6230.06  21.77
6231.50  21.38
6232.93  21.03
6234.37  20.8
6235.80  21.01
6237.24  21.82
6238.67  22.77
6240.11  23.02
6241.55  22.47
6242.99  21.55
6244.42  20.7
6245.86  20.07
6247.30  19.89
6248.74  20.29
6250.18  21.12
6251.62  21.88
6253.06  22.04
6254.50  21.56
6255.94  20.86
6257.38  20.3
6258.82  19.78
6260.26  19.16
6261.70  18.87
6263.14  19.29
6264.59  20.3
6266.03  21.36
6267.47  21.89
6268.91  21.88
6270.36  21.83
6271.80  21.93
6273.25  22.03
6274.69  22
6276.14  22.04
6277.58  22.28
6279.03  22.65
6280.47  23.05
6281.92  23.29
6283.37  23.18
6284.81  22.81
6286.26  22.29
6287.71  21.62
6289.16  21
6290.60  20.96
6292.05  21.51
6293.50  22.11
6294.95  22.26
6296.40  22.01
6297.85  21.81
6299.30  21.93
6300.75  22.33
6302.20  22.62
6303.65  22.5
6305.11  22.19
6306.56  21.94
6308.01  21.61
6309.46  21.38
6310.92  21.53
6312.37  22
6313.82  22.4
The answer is 1.09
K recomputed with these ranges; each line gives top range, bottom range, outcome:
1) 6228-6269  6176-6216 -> 0.95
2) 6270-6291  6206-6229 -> 1.02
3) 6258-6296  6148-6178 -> 1.09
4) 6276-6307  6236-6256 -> 1.05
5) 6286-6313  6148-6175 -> 1.11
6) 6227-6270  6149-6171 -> 1.04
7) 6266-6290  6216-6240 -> 1.04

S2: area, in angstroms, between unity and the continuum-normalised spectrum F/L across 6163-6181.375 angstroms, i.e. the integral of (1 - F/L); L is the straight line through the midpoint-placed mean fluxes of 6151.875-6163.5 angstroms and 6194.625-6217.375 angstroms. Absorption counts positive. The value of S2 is 2.4 angstroms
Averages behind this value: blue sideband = 22.1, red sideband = 22.5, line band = 19.3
